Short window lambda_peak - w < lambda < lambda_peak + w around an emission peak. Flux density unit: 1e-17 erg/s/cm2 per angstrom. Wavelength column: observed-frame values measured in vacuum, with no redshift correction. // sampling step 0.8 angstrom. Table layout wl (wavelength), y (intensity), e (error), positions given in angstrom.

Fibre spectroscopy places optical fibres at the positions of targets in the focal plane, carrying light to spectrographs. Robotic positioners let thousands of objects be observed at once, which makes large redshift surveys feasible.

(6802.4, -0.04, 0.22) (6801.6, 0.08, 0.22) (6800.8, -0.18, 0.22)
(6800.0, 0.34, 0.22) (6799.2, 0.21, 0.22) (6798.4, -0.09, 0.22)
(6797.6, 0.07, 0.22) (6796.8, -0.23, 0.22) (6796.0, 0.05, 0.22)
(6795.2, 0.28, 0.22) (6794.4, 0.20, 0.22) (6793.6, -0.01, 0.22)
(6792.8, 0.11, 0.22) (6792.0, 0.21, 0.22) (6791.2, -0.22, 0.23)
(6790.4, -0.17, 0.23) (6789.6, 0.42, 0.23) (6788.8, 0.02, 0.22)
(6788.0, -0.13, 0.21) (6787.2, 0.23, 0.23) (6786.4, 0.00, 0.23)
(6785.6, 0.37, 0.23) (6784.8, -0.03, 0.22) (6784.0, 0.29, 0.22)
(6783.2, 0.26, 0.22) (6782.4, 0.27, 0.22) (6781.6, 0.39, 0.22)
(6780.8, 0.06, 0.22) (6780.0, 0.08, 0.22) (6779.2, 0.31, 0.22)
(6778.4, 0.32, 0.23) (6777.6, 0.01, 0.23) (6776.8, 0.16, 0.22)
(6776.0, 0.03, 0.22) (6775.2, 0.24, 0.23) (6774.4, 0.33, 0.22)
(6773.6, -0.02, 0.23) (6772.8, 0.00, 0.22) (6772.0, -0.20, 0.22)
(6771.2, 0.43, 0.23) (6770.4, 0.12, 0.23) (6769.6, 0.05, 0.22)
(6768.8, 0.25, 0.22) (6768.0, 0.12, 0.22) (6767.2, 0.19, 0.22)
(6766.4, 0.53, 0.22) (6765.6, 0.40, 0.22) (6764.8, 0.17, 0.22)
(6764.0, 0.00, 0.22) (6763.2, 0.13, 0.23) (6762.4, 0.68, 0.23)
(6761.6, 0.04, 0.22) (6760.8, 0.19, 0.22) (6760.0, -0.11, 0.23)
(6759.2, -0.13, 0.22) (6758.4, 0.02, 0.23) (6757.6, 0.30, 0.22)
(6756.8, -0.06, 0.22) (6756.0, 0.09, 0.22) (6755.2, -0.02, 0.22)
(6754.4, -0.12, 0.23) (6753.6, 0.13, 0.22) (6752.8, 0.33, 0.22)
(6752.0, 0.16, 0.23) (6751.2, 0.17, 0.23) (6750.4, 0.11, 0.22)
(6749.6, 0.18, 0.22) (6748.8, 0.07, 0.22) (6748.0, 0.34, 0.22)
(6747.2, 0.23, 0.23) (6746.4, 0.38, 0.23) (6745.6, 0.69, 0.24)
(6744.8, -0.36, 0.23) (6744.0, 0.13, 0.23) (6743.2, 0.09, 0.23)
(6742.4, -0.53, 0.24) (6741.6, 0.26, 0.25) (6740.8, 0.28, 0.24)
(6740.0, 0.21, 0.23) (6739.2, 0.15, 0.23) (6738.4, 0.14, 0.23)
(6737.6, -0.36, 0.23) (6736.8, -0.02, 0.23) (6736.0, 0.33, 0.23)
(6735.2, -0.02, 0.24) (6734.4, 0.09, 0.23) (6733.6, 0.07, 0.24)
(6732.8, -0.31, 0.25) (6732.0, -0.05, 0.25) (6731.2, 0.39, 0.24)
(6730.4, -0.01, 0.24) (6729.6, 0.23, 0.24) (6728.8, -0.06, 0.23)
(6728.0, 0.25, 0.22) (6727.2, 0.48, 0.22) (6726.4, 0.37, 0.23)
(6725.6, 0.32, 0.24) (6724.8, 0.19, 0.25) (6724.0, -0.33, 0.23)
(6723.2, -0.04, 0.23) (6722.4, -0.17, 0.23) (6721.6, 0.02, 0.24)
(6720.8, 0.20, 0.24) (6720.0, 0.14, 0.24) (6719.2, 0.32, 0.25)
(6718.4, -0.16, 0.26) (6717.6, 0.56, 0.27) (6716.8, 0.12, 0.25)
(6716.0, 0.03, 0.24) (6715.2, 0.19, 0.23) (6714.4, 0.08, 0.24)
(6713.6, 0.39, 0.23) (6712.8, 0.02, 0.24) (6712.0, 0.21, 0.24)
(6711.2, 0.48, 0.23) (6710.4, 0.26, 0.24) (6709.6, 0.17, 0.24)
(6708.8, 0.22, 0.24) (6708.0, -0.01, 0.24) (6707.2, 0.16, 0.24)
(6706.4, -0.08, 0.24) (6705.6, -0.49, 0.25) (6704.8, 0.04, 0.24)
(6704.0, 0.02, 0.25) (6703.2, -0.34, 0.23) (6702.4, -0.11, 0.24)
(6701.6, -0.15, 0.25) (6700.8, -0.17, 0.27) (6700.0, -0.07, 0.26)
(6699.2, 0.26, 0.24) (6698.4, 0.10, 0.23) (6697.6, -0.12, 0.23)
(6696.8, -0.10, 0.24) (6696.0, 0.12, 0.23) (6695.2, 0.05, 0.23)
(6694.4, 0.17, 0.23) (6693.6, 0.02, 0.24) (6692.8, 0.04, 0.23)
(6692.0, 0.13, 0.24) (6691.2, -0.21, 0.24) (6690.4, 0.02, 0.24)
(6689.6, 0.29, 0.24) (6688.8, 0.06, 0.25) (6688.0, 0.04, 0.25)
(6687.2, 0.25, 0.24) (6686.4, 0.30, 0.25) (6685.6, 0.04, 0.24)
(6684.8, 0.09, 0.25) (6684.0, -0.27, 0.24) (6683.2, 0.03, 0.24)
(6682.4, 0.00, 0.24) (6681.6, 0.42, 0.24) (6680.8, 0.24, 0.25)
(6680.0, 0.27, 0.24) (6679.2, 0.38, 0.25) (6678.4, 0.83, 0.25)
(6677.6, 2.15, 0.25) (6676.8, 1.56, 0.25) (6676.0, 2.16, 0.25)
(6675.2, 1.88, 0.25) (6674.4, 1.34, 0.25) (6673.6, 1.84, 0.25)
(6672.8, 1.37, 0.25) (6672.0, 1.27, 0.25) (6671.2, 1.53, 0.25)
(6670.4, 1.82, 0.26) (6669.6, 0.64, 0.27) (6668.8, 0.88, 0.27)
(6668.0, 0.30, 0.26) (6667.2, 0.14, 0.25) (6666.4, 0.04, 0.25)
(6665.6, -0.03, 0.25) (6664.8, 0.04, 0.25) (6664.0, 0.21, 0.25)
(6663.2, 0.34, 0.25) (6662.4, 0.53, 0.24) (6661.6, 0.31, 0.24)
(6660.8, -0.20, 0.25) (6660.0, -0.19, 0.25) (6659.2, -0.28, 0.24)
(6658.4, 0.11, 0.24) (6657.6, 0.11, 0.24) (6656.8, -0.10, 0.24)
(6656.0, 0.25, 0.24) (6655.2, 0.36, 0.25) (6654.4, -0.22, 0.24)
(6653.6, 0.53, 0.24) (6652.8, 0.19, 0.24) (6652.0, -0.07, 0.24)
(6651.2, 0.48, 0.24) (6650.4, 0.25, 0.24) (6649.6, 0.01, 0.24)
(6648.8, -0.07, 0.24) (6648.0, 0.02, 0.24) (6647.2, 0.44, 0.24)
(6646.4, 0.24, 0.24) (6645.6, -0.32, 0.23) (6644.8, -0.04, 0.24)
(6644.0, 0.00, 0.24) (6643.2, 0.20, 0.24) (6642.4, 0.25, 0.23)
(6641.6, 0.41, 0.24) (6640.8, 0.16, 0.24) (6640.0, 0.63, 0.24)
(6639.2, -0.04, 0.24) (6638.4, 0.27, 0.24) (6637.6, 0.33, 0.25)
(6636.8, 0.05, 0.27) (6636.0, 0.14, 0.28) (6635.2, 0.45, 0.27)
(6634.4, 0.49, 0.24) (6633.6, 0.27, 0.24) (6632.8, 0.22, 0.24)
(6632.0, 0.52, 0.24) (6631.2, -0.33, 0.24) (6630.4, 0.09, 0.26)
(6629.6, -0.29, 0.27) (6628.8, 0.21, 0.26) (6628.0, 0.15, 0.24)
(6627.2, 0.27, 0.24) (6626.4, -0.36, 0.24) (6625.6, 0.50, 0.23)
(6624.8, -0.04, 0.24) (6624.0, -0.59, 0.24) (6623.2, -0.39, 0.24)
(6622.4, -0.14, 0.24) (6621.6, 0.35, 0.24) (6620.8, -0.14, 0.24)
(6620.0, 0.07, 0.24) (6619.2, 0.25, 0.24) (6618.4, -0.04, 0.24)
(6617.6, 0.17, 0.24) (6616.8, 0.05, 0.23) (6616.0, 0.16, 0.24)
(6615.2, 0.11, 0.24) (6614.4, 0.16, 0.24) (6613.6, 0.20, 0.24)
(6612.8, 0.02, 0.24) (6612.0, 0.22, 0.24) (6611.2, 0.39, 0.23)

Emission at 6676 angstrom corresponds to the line [O II]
